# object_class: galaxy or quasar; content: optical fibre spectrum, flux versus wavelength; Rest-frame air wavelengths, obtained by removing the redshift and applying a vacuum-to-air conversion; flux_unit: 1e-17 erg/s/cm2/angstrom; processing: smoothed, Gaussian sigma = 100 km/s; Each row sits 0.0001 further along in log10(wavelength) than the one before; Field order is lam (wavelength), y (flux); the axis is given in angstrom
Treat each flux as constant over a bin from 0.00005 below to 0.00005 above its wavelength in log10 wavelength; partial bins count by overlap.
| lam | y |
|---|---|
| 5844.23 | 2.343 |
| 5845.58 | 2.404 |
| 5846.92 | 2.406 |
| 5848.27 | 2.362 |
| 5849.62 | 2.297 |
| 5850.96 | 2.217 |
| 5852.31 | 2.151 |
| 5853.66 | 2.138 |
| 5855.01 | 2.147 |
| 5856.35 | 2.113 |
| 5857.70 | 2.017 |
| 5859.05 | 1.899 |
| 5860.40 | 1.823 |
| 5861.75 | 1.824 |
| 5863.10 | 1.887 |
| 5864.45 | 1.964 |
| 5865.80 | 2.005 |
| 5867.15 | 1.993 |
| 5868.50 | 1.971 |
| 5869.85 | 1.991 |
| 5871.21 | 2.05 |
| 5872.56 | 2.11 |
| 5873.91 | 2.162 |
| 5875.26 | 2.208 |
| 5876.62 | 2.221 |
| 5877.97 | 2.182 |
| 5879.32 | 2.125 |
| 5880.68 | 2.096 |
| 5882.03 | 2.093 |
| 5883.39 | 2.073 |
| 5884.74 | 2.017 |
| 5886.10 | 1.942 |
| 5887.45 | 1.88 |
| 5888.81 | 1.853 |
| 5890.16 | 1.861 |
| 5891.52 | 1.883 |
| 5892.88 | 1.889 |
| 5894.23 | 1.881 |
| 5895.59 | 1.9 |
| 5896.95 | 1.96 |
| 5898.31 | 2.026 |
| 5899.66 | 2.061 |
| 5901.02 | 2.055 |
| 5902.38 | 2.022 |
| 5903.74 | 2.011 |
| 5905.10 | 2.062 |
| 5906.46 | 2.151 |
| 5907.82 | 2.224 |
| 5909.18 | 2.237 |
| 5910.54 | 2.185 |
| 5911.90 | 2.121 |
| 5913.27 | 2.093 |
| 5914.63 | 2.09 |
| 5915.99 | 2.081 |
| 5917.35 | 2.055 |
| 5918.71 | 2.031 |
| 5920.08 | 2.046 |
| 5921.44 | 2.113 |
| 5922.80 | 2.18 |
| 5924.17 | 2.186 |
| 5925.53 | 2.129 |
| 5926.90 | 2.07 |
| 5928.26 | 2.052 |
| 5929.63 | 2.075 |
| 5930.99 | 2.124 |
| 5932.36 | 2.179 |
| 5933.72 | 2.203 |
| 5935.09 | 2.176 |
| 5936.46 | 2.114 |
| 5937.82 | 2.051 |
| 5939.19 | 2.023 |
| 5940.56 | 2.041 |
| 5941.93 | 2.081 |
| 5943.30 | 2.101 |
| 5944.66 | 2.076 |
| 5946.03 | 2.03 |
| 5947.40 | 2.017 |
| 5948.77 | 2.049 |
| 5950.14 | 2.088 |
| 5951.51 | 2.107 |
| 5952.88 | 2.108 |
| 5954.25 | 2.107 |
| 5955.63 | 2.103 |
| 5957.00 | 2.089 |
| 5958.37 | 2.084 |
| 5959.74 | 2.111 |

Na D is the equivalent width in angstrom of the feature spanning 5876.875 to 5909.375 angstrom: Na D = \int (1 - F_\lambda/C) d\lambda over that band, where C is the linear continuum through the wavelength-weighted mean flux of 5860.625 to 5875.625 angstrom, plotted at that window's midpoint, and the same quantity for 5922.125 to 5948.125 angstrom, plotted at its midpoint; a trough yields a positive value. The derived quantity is 0.34 angstrom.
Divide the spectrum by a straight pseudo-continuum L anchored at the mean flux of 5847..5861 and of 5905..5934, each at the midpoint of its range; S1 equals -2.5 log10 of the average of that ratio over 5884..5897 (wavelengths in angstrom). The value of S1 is 0.12 mag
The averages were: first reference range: 2.13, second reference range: 2.12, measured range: 1.91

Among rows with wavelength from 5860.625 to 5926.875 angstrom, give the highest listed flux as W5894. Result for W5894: 2.237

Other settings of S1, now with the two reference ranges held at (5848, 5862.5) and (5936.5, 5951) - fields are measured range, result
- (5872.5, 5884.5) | -0.032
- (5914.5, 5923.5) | -0.010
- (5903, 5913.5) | -0.035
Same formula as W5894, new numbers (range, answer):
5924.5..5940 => 2.203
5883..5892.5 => 2.073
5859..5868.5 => 2.005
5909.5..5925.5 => 2.186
